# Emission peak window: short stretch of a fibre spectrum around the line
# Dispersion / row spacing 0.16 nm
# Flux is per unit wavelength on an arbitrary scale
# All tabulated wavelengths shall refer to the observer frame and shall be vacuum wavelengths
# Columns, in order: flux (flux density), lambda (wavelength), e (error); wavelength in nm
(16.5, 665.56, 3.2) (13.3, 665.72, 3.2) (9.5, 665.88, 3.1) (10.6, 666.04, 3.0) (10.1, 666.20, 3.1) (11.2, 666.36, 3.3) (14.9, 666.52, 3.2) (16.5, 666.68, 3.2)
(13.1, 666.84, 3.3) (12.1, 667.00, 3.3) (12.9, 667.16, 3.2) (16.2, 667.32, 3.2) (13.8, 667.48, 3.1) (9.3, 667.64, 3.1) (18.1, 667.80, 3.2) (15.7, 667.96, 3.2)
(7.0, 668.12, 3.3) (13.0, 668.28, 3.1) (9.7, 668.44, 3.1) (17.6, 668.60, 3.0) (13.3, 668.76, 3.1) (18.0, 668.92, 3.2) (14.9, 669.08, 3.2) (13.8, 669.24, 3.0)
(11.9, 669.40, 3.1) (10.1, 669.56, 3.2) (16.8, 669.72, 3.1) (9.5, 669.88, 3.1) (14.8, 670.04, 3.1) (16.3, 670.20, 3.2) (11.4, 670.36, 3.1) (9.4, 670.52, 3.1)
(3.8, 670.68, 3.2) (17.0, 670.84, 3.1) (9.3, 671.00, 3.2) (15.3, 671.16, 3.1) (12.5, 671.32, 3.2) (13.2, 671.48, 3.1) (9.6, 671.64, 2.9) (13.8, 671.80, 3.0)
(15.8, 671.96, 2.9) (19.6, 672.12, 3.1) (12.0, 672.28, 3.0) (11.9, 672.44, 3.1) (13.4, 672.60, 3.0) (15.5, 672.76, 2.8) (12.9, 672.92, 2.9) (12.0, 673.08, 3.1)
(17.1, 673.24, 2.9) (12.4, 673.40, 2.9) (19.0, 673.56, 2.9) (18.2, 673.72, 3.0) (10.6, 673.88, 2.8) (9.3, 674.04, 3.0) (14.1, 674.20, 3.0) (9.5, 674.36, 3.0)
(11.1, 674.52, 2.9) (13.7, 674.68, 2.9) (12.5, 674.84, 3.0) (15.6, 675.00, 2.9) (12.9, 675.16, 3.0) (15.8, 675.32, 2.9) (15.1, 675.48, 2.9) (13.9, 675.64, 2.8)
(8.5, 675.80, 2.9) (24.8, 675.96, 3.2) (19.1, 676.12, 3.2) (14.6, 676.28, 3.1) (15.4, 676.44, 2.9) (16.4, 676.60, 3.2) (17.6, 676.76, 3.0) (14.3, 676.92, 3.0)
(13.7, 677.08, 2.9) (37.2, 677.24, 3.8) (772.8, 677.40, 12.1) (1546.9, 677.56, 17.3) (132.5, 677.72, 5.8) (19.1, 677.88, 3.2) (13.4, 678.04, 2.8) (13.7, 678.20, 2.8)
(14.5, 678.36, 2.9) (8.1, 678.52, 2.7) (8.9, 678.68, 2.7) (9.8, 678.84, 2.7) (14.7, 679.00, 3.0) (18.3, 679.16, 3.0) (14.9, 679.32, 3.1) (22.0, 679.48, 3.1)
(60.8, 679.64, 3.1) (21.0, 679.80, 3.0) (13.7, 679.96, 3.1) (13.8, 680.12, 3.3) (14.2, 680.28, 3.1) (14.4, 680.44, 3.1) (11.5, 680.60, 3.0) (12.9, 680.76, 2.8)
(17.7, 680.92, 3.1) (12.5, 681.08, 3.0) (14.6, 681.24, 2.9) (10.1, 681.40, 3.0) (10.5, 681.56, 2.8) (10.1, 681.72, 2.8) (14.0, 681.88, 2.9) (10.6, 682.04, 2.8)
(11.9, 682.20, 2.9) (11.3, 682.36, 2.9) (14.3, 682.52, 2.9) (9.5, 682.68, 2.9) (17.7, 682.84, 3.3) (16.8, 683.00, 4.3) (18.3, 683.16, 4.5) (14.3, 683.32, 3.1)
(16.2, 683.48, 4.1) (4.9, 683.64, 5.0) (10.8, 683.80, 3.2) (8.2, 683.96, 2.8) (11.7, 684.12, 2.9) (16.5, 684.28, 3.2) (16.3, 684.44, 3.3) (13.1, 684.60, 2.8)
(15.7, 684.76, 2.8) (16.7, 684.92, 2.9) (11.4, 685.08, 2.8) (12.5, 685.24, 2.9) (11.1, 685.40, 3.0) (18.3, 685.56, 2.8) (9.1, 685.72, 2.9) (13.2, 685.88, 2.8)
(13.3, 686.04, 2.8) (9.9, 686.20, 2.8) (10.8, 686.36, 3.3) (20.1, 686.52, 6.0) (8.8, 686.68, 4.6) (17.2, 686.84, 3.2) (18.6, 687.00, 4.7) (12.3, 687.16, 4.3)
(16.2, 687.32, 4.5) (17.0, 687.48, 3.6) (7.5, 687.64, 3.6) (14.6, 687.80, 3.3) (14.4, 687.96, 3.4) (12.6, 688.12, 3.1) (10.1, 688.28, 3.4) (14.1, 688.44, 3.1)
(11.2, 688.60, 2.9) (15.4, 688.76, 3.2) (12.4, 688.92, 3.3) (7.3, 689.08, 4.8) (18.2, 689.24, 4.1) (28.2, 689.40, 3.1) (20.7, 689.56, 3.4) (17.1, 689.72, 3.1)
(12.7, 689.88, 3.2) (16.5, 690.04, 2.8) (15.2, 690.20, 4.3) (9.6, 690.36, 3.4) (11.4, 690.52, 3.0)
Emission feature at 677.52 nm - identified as Halpha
